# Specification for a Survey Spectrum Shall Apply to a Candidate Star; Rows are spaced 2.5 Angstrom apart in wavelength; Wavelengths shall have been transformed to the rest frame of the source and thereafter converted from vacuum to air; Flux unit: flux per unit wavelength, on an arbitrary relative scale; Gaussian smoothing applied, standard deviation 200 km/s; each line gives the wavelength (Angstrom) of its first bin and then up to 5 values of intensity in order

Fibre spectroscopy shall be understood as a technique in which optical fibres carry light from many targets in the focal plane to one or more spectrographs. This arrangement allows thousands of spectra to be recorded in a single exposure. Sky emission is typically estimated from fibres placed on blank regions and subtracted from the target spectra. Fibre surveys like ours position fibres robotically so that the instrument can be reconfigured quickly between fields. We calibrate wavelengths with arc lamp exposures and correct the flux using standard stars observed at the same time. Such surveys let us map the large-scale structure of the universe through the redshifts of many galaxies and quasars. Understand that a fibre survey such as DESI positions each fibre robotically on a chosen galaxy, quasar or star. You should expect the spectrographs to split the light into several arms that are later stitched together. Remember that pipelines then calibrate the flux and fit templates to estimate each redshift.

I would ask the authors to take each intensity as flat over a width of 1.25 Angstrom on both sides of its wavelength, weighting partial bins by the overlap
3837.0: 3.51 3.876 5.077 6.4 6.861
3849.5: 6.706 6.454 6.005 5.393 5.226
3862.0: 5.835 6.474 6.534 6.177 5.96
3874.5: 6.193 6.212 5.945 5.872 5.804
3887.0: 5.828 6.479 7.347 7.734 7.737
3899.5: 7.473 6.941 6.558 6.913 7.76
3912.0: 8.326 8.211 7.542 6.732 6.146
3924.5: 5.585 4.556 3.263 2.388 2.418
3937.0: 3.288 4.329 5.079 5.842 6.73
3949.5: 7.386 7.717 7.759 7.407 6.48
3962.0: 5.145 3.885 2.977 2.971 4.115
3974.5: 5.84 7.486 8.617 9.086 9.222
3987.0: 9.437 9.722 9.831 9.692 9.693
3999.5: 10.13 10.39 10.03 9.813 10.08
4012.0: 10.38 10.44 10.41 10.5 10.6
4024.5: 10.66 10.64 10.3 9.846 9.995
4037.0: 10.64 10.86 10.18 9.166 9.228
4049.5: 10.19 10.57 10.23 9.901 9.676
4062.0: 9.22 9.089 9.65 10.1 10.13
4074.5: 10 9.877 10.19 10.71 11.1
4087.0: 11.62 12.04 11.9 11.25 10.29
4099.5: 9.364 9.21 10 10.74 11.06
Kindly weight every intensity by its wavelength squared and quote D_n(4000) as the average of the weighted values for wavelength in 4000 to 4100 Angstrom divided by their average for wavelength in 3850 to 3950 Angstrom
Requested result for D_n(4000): 1.83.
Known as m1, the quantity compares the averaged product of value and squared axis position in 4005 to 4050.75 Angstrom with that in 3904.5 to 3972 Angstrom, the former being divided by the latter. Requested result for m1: 1.9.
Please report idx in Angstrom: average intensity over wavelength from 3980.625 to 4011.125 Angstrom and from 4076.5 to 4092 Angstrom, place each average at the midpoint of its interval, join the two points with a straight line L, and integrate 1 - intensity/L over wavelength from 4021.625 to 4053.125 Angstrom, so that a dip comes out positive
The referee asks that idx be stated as 0.5 Angstrom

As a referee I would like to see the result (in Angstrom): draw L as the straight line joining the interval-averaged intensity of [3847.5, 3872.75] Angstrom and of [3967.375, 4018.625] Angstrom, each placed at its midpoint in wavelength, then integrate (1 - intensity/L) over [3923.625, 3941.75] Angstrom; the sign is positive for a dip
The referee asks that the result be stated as 9.2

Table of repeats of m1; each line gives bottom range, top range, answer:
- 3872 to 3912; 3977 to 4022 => 1.53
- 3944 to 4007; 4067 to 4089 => 1.45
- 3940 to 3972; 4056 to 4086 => 1.86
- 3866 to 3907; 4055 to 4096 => 1.74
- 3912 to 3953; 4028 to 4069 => 1.91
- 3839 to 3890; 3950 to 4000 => 1.29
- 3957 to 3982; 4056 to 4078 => 1.83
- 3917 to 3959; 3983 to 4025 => 1.89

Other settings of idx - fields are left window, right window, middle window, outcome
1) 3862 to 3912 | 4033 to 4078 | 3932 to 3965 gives 9.7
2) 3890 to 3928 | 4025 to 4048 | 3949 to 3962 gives 1.6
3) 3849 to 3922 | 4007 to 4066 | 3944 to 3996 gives 9.5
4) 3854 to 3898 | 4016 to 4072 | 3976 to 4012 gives -2.5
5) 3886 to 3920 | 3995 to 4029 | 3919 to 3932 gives 4.9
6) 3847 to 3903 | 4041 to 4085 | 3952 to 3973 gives 7.2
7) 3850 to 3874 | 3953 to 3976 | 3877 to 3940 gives -4.2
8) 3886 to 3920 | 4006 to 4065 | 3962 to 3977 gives 7.5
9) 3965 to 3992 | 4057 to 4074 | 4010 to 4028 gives -4.9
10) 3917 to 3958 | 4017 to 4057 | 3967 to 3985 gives 2.4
